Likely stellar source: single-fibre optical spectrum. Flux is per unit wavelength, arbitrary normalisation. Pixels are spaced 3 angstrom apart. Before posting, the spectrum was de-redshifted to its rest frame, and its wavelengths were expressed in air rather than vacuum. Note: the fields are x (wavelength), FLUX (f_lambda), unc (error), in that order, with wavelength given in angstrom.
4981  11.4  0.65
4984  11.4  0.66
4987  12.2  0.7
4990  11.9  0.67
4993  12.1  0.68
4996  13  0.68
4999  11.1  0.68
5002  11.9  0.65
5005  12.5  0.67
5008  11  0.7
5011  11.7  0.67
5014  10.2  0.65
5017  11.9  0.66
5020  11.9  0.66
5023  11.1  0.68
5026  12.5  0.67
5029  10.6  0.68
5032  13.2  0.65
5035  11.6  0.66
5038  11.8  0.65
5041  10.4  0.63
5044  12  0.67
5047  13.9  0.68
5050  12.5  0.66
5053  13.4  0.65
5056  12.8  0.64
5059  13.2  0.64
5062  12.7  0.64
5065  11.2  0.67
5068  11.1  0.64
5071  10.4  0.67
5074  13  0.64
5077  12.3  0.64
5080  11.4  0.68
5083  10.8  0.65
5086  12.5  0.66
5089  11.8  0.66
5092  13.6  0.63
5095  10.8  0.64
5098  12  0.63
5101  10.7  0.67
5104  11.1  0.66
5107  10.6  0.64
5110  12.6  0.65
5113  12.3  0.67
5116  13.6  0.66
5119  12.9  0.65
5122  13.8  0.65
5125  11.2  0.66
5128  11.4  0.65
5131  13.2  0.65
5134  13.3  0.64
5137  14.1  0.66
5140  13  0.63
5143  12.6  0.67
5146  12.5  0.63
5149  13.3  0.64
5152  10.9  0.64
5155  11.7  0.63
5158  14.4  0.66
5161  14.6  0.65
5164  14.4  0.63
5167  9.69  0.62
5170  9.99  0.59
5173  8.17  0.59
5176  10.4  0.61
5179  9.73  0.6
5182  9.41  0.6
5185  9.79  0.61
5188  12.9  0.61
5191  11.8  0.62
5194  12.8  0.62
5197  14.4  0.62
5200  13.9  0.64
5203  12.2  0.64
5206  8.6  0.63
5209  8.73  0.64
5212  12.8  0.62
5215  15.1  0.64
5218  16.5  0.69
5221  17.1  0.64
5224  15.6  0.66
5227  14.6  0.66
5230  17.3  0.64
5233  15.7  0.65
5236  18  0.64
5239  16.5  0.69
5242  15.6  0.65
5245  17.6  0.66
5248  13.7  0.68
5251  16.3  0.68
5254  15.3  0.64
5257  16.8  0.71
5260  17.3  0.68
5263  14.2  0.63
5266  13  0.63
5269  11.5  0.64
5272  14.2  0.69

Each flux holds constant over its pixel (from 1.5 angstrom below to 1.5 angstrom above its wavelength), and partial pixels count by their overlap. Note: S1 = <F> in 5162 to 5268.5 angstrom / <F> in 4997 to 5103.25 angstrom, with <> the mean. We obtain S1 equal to 1.1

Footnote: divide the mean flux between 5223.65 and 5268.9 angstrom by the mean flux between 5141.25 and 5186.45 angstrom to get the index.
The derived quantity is 1.37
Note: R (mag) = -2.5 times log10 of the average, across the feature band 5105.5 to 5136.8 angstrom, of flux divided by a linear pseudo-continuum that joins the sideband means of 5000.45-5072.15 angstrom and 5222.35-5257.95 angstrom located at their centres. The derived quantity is 0.09 mag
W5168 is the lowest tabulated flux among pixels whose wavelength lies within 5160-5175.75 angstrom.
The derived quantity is 8.17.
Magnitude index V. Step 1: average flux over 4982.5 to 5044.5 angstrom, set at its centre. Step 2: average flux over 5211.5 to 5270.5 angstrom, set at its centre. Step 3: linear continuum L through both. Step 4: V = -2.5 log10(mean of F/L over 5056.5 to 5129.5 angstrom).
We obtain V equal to 0.09 mag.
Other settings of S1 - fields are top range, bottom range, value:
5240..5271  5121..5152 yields 1.19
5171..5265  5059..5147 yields 1.13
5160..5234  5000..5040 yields 1.08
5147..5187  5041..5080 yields 0.92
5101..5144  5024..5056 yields 1.02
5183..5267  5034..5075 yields 1.19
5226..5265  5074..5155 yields 1.31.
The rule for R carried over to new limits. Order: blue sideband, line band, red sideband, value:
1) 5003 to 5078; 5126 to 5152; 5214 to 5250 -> 0.107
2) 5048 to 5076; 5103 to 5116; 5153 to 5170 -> 0.050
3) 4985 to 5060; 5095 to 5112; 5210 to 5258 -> 0.183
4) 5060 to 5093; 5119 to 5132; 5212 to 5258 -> 0.062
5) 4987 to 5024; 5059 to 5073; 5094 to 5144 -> 0.040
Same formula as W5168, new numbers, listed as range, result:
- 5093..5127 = 10.6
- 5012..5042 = 10.2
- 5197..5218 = 8.6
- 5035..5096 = 10.4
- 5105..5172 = 9.69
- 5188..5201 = 11.8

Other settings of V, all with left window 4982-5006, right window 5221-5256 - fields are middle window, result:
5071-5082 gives 0.125 mag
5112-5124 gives 0.077 mag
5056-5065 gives 0.039 mag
